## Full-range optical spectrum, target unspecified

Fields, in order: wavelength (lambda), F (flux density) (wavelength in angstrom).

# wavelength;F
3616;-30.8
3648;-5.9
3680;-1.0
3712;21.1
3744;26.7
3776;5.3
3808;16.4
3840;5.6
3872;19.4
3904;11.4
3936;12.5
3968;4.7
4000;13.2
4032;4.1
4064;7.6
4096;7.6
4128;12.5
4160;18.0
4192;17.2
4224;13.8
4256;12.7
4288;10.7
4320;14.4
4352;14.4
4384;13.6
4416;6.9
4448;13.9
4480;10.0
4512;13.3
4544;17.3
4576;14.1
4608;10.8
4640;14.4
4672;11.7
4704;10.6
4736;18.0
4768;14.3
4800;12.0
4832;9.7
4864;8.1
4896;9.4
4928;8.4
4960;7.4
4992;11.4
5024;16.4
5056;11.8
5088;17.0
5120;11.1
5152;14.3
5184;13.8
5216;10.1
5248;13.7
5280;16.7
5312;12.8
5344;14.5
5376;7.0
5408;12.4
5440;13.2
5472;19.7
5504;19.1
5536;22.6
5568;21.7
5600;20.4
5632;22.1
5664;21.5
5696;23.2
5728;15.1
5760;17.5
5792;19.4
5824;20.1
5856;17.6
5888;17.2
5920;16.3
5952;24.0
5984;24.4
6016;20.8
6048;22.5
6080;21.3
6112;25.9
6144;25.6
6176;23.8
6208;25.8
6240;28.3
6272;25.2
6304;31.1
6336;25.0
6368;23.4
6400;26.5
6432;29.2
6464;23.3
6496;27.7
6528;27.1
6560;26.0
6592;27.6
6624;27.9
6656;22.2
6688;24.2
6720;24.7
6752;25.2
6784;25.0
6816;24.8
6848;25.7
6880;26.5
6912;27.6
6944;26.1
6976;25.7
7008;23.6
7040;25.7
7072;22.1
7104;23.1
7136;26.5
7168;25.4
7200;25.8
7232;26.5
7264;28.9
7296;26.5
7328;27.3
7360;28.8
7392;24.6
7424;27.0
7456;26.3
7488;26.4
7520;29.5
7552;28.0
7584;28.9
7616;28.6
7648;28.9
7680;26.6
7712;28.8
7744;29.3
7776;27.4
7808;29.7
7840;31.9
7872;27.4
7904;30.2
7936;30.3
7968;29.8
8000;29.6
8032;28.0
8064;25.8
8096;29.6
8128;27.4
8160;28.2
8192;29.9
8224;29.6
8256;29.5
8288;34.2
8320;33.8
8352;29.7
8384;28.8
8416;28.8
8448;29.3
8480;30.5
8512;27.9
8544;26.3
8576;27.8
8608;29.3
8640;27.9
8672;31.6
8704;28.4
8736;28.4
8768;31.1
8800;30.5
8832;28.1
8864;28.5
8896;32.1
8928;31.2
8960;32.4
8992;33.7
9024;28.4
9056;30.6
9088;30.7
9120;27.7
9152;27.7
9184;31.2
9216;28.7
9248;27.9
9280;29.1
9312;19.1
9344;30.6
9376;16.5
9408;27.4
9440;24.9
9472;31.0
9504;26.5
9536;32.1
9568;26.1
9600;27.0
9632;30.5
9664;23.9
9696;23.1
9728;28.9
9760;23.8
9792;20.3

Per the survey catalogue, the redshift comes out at 0.367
